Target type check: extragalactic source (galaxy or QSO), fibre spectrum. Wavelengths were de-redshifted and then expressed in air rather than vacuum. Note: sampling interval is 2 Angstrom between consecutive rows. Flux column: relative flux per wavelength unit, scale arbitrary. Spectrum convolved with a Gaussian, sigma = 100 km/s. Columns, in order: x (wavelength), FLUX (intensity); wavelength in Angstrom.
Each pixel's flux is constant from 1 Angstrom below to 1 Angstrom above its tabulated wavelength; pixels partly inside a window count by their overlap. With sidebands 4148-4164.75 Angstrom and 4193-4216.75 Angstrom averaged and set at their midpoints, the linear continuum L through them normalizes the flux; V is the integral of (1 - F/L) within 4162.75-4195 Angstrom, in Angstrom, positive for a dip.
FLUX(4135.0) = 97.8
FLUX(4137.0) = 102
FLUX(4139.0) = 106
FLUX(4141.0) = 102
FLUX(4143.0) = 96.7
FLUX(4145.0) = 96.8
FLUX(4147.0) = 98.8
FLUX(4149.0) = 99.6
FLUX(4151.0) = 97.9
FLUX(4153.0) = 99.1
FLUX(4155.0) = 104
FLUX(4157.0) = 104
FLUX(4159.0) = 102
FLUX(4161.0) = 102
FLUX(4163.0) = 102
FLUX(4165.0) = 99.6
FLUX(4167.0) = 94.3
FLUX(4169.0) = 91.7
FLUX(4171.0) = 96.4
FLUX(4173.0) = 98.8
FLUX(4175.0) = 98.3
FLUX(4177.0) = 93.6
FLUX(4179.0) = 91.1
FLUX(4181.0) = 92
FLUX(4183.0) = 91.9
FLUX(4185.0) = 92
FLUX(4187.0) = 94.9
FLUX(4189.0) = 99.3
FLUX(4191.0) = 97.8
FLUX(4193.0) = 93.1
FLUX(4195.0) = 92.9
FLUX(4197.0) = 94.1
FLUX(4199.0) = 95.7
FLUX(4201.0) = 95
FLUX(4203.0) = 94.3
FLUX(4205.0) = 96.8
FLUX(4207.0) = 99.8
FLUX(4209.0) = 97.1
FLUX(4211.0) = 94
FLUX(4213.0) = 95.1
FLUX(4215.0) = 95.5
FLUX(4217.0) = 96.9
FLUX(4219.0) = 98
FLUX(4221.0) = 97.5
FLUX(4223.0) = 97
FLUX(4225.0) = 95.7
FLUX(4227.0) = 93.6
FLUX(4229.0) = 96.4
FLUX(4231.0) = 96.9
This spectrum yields 1.10 Angstrom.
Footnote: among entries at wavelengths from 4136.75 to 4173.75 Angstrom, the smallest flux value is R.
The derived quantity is 91.7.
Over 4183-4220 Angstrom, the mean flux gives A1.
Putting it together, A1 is 95.6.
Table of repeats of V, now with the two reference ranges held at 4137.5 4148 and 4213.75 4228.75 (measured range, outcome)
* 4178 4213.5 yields 1.0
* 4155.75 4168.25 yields -0.2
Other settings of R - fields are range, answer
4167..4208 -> 91.1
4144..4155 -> 96.8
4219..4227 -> 93.6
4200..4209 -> 94.3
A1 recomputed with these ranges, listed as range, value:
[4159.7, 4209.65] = 95.8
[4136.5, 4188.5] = 98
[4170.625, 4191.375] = 95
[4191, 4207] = 95.1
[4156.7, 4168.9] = 99.8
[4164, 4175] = 96.4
